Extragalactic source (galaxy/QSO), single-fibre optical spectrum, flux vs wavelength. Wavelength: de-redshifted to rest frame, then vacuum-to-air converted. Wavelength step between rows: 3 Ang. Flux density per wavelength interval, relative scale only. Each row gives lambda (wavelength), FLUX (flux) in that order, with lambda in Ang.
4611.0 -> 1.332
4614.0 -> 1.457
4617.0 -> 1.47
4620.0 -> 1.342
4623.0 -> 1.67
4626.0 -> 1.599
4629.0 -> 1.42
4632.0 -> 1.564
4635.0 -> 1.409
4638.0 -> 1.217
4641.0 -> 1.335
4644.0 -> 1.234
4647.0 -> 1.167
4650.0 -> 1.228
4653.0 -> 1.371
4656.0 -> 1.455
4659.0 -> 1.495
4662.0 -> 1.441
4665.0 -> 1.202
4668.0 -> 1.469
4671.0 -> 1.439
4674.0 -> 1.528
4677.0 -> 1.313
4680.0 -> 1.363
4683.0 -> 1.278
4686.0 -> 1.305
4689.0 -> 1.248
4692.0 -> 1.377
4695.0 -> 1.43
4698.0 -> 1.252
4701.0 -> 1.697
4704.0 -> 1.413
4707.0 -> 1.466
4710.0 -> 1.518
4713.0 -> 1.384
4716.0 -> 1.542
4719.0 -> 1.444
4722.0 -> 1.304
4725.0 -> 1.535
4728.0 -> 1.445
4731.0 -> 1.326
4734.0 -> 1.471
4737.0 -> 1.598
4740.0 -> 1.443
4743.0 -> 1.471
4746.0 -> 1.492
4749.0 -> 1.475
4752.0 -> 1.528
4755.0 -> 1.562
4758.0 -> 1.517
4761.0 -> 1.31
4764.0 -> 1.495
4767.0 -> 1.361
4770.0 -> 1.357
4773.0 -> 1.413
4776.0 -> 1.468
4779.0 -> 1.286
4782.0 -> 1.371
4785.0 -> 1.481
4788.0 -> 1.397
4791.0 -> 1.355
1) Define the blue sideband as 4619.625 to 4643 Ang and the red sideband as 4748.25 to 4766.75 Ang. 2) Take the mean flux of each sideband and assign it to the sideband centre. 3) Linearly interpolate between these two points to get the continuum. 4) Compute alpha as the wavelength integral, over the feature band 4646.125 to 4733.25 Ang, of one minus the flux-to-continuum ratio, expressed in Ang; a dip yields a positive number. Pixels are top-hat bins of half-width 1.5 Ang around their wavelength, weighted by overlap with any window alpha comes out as 3.7 Ang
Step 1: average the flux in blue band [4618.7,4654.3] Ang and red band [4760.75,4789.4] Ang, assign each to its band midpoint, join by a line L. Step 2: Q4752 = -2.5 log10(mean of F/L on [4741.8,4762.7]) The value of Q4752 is -0.06 mag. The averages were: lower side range 1.38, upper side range 1.4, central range 1.48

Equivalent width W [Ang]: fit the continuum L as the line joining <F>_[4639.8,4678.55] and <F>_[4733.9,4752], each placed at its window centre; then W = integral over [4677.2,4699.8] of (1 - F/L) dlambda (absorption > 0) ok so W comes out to 1.3 Ang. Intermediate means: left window 1.36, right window 1.5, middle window 1.33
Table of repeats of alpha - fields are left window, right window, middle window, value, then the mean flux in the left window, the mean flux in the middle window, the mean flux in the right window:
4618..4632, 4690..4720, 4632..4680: 4.1 Ang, 1.51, 1.36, 1.45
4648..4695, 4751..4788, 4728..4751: -1.0 Ang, 1.37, 1.47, 1.43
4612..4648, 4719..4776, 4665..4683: 0.4 Ang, 1.41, 1.39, 1.45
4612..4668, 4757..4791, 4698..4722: -1.2 Ang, 1.39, 1.47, 1.4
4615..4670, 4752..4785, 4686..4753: -1.6 Ang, 1.39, 1.44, 1.42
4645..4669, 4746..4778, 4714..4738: -0.7 Ang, 1.35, 1.45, 1.45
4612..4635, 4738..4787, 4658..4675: 0.6 Ang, 1.49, 1.42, 1.44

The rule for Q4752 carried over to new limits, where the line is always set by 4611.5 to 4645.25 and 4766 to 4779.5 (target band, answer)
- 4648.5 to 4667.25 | 0.04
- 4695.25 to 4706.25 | -0.04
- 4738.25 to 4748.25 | -0.06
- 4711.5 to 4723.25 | -0.02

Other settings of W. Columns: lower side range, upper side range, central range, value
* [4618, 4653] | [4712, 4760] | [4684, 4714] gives 0.6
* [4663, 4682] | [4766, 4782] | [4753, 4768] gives -0.8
